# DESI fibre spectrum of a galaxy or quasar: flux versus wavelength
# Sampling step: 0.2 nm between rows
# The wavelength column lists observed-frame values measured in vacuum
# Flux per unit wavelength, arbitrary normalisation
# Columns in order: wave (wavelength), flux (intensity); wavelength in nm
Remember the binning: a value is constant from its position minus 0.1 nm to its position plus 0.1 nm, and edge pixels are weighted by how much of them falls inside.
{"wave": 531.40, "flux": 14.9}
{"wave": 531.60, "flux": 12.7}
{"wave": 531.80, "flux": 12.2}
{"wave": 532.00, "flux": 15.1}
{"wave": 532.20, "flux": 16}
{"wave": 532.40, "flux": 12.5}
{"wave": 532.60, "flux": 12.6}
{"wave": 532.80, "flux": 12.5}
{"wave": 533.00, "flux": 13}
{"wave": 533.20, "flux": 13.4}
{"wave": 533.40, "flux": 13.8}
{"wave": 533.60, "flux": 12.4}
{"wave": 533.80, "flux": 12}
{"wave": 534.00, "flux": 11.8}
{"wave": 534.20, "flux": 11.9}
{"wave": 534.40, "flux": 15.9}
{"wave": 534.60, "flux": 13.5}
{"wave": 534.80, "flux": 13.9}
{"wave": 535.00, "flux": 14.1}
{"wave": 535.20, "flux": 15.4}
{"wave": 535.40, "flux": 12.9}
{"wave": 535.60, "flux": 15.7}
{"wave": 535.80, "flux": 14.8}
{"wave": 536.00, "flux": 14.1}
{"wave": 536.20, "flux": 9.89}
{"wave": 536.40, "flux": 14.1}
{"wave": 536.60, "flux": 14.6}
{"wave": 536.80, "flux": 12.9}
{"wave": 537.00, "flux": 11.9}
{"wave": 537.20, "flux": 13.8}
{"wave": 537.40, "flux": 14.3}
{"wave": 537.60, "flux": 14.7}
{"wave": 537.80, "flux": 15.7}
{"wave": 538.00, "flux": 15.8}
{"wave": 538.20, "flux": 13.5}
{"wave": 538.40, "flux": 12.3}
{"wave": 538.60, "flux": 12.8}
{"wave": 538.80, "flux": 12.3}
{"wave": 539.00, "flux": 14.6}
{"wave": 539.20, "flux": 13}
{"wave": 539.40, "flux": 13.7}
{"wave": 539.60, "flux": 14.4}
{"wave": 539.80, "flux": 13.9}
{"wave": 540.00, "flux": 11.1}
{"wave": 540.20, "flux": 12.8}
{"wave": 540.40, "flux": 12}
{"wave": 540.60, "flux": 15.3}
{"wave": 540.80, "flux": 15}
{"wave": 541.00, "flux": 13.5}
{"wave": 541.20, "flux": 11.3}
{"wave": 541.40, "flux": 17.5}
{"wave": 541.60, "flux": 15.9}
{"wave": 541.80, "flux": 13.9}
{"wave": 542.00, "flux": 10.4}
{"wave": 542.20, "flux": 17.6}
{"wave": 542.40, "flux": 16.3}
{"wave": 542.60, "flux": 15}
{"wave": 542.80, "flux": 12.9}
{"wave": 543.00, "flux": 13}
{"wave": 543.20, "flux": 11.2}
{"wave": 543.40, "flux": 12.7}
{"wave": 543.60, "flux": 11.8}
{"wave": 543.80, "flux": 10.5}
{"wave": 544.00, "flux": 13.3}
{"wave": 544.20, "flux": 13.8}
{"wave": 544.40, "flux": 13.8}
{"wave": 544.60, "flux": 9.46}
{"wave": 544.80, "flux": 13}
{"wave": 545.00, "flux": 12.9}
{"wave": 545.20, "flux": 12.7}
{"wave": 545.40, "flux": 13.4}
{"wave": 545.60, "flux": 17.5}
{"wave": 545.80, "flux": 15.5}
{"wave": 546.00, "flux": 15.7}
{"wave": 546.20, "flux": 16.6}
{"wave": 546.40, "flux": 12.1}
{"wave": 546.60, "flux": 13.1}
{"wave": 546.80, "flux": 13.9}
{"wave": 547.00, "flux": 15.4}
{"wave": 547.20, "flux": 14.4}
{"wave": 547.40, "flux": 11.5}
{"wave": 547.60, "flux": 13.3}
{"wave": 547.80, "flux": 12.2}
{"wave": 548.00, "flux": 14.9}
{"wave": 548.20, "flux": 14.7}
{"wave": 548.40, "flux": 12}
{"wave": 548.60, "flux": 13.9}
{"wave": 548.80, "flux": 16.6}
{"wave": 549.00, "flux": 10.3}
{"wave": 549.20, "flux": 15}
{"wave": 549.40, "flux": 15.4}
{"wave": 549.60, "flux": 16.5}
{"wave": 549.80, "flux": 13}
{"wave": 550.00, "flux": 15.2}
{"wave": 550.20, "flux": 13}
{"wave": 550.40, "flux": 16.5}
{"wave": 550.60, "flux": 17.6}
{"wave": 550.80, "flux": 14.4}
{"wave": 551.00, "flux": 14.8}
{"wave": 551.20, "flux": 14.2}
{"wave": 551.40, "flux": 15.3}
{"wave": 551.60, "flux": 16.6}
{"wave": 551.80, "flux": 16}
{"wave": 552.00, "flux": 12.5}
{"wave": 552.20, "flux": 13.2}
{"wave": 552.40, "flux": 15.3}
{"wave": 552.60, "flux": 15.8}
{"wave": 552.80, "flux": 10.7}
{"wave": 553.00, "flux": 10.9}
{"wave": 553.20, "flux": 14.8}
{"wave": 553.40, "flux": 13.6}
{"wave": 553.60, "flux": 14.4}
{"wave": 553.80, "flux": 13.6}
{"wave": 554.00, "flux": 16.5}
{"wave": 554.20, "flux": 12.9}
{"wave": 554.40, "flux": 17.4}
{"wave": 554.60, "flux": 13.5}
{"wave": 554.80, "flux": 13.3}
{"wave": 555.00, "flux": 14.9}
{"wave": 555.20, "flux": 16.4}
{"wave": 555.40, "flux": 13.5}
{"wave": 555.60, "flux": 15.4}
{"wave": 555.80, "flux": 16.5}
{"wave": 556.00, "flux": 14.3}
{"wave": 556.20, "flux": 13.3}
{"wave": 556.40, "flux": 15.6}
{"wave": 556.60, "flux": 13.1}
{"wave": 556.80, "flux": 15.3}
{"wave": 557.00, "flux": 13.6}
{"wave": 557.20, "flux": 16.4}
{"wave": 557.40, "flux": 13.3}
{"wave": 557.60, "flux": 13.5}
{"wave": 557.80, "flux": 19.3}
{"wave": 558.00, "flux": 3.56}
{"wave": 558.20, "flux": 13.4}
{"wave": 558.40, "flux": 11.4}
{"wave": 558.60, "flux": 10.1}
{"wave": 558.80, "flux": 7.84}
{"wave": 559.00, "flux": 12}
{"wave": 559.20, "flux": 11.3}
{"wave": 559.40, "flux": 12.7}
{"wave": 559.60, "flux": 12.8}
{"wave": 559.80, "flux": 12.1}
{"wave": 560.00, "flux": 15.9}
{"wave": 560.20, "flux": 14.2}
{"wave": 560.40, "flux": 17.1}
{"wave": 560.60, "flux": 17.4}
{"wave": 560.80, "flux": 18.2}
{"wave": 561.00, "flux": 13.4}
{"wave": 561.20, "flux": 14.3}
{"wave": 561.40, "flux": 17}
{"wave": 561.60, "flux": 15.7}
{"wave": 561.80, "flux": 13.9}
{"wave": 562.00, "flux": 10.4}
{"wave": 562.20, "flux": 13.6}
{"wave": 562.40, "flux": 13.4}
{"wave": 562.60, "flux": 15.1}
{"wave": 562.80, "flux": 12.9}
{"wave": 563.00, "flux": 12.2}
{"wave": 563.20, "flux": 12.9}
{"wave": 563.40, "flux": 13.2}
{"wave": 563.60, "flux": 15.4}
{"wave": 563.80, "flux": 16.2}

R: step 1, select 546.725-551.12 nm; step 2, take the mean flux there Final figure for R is 14.3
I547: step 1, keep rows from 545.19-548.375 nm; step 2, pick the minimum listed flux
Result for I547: 11.5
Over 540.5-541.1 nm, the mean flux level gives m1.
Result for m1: 14.6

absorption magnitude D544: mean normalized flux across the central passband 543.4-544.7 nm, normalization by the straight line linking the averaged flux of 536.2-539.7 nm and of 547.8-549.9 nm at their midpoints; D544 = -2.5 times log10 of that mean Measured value 0.15 mag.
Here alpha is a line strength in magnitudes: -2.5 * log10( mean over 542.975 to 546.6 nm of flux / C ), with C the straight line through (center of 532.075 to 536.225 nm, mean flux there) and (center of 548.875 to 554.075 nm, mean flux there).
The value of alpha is 0.064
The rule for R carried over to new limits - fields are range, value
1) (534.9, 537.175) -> 13.7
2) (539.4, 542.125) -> 13.7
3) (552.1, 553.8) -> 13.6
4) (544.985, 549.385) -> 14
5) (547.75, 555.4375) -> 14.4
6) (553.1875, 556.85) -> 14.6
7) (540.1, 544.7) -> 13.4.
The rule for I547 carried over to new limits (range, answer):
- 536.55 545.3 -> 9.46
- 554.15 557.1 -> 12.9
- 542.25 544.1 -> 10.5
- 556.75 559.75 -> 3.56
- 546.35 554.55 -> 10.3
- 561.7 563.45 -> 10.4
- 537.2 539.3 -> 12.3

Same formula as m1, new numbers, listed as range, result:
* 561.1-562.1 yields 14.3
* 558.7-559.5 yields 11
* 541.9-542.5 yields 14.8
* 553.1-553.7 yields 14.3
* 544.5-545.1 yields 11.8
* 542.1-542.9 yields 15.5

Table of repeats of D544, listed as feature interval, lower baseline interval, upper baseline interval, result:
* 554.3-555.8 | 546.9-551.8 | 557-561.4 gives -0.09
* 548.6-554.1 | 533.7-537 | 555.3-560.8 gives -0.07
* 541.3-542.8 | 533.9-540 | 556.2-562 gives -0.10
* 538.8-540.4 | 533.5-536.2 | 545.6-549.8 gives 0.05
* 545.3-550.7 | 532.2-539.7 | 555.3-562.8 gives -0.06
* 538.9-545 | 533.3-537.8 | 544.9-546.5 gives 0.06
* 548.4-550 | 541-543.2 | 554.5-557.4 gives 0.01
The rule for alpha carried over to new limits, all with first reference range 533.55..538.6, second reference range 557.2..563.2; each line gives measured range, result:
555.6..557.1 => -0.09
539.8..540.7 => 0.06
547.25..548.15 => 0.03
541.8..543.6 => 0.00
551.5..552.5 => -0.09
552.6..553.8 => 0.03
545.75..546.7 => -0.08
